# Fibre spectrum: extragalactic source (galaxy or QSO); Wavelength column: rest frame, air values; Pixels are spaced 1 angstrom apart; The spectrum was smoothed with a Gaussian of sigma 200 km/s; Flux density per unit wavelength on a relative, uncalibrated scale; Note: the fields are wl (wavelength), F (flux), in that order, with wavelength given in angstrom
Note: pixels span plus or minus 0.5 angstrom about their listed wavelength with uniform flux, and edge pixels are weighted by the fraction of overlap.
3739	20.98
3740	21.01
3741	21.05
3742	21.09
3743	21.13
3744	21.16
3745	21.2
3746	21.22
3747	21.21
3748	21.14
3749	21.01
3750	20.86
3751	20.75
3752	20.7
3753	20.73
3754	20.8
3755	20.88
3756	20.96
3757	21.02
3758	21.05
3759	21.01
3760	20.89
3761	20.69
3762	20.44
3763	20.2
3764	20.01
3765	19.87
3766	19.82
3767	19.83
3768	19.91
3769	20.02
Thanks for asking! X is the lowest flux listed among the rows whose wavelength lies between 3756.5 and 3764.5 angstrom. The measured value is 20.01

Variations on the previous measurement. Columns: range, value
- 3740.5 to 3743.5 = 21.05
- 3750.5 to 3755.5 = 20.7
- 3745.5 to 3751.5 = 20.75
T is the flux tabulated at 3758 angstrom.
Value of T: 21.05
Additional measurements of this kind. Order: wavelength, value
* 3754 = 20.8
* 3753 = 20.73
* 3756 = 20.96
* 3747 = 21.21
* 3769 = 20.02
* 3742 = 21.09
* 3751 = 20.75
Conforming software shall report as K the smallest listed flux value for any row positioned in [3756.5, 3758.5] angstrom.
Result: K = 21.02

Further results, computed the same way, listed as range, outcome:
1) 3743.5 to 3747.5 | 21.16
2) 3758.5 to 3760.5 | 20.89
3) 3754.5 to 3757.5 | 20.88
